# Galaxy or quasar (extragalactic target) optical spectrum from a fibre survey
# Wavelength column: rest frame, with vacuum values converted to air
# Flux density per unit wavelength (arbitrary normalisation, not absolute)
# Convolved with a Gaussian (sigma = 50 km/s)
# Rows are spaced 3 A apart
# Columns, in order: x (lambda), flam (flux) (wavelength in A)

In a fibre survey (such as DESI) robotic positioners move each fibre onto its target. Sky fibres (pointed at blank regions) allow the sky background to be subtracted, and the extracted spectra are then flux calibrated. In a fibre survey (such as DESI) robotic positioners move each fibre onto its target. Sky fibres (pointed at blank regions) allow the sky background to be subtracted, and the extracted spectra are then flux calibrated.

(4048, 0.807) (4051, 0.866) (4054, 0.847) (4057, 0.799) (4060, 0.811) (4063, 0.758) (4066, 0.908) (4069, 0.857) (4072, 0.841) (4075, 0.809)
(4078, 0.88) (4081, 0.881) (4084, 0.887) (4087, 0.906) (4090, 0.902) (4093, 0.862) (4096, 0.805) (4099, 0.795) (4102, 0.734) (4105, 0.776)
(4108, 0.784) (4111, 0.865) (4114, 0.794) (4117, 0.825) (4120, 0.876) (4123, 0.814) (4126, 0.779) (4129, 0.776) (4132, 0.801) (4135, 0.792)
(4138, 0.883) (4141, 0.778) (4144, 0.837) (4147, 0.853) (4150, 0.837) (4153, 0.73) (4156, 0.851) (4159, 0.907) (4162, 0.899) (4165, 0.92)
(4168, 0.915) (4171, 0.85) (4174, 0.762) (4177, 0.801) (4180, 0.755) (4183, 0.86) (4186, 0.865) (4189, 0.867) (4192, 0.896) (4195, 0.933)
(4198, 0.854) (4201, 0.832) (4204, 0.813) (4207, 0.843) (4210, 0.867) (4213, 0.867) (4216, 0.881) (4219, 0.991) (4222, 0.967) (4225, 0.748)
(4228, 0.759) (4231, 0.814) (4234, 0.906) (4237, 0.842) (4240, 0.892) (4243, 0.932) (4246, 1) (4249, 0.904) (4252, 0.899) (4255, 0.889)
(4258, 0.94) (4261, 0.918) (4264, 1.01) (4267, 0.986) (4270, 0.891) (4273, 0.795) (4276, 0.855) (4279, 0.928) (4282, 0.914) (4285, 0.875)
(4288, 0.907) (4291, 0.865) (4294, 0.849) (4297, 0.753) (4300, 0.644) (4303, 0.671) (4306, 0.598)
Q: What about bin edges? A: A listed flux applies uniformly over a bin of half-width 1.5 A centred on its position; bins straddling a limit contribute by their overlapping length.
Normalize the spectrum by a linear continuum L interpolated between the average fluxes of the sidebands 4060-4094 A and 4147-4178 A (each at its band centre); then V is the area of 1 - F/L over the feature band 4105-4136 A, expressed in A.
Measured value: 1.6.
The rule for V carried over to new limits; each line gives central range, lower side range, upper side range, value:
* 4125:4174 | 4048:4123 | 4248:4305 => 0.53 A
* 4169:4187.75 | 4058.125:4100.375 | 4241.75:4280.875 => 1.45 A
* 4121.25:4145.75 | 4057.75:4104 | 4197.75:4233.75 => 1.09 A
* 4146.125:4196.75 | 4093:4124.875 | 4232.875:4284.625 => -0.08 A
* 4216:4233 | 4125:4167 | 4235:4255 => 0.65 A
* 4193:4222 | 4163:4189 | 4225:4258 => -0.66 A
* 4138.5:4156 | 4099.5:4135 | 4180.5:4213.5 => 0.18 A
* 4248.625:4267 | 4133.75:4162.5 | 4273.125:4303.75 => -2.28 A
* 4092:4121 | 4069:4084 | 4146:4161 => 1.34 A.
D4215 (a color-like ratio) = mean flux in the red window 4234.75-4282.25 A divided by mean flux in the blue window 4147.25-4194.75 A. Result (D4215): 1.07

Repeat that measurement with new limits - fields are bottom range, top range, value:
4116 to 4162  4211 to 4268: 1.09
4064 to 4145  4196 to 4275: 1.07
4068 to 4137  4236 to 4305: 1.06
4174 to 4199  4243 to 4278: 1.08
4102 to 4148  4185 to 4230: 1.06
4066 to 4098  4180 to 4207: 0.99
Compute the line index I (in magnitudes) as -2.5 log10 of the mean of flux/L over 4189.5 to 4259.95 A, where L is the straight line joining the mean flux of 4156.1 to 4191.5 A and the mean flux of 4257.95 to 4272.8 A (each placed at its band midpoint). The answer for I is 0.02 mag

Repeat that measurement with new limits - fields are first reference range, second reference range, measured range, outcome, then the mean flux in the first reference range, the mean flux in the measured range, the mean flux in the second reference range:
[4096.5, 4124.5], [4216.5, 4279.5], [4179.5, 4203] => -0.001 mag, 0.807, 0.861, 0.898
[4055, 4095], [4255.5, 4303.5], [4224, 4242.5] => 0.038 mag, 0.853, 0.835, 0.867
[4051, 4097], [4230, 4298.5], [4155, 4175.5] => -0.001 mag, 0.851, 0.873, 0.895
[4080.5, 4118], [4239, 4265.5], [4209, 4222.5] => -0.005 mag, 0.831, 0.912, 0.932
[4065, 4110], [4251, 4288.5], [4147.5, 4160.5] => 0.042 mag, 0.841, 0.833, 0.908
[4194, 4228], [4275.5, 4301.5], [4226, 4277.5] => -0.050 mag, 0.866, 0.895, 0.843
